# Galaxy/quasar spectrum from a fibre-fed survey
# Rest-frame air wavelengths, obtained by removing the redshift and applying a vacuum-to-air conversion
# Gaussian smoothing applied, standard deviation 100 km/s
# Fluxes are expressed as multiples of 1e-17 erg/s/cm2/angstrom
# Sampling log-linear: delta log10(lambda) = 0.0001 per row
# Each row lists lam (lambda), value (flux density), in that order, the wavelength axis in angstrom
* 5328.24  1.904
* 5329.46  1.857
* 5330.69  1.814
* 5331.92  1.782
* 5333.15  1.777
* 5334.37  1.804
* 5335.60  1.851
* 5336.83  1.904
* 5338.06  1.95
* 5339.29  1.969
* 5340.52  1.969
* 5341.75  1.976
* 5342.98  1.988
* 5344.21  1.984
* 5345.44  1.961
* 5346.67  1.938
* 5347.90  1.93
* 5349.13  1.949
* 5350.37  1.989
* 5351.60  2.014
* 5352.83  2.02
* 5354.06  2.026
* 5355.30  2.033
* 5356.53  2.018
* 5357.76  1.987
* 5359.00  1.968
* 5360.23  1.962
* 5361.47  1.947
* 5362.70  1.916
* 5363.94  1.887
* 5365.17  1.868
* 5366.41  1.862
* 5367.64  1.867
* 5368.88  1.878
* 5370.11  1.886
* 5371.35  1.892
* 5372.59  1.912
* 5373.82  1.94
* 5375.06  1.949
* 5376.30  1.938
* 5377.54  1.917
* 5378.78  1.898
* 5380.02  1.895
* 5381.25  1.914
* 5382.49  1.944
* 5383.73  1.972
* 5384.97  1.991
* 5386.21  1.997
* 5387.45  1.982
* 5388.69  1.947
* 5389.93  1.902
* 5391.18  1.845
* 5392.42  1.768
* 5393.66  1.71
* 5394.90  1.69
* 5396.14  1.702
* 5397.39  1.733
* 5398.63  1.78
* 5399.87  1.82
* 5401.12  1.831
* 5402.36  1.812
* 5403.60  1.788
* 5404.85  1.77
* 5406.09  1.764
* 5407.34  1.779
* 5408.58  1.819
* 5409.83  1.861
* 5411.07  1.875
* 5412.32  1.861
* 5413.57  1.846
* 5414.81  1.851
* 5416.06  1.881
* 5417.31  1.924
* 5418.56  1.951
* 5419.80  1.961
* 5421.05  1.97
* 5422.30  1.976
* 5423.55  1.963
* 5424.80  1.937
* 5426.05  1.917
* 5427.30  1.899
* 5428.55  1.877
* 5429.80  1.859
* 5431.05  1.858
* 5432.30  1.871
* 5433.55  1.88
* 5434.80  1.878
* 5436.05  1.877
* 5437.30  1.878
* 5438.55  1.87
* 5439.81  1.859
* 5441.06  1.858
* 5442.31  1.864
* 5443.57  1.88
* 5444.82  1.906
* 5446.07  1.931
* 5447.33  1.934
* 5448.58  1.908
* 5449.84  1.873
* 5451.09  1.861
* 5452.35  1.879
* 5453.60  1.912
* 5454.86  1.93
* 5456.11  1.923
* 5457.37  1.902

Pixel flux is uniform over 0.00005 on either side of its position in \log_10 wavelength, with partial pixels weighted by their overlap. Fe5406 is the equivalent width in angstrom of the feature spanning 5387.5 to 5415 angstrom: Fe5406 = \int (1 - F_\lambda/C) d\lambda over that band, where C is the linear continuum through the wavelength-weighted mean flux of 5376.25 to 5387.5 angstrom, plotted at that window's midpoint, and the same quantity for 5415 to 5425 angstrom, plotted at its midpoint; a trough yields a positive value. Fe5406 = 1.9 angstrom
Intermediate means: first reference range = 1.94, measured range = 1.81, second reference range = 1.94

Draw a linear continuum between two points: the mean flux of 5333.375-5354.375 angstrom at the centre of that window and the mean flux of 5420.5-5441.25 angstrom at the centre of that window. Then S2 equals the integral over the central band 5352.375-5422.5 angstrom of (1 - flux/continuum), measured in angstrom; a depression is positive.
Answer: 1.3 angstrom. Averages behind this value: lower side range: 1.95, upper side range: 1.9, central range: 1.89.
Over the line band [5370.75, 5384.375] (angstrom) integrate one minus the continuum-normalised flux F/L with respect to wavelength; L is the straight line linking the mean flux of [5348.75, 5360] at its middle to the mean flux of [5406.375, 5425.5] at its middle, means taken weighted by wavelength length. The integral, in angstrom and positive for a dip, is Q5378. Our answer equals 0.24 angstrom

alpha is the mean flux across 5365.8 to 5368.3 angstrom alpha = 1.87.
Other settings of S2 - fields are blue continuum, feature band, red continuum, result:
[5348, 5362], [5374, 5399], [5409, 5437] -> 0.9 angstrom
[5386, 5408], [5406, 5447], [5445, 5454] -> -0.6 angstrom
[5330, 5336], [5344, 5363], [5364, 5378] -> -1.3 angstrom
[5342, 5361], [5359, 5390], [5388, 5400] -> -0.8 angstrom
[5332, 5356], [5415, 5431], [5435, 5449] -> -0.2 angstrom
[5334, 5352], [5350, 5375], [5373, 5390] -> 0.0 angstrom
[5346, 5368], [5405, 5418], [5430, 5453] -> 0.4 angstrom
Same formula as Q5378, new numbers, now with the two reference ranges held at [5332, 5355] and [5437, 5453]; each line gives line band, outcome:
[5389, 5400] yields 0.8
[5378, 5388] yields -0.2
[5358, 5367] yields 0.1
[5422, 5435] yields 0.0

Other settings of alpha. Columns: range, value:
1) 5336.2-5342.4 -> 1.95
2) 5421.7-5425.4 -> 1.96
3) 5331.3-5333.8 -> 1.78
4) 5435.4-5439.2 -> 1.87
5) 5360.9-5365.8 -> 1.9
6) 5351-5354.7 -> 2.02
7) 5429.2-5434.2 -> 1.87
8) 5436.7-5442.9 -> 1.87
